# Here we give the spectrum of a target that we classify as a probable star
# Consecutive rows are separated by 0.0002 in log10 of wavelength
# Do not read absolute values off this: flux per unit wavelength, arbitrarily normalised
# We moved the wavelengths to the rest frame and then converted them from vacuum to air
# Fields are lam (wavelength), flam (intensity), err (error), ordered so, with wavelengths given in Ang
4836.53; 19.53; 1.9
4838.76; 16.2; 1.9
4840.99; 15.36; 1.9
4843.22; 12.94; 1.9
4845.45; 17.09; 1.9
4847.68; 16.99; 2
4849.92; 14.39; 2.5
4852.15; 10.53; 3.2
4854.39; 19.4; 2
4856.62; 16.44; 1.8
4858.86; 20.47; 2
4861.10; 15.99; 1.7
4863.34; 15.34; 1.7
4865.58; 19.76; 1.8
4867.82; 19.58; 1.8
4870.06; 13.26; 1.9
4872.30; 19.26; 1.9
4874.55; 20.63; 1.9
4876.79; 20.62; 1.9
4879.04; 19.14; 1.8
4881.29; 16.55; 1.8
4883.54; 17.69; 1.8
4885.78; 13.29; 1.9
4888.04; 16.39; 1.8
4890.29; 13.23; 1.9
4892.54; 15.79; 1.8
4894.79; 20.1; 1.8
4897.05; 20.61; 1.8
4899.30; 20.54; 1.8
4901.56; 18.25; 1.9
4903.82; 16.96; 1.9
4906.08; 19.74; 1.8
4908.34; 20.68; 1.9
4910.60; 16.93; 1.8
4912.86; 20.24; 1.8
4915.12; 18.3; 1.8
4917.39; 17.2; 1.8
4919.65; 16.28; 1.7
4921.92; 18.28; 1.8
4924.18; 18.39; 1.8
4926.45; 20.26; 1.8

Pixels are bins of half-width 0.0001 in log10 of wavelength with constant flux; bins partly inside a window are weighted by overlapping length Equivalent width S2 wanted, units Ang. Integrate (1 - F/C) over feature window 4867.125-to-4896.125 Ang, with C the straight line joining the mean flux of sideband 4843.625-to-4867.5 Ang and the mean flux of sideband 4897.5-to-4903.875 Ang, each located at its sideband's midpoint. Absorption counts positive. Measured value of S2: 1.1 Ang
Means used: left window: 16.6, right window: 19.1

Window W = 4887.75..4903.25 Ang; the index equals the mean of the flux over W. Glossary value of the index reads 17.9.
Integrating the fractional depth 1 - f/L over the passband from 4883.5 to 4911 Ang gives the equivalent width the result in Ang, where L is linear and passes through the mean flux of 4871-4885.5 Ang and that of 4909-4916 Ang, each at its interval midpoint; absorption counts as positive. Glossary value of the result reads 1.3 Ang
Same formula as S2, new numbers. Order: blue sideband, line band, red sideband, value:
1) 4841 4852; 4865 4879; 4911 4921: -2.45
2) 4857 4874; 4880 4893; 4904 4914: 2.04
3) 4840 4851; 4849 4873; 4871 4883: 0.63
